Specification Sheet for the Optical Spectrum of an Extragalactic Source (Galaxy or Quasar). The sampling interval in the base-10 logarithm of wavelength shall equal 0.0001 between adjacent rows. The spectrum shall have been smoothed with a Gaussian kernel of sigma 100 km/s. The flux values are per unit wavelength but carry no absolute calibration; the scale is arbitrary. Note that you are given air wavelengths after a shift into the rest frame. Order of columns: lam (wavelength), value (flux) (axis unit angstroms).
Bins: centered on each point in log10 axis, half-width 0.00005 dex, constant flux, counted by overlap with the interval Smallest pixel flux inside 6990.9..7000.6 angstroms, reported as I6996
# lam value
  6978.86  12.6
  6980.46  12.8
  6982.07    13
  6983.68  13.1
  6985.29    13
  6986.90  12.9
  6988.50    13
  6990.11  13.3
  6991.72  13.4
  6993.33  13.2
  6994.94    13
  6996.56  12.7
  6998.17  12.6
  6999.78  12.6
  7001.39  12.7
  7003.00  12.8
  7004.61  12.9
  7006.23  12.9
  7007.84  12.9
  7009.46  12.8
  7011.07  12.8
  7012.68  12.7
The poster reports 12.6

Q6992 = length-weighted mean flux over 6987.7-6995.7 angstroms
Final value 13.2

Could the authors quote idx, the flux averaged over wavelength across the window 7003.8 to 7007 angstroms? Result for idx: 12.9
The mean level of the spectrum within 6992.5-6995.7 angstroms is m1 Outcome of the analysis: 13.1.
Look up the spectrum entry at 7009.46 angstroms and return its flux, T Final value 12.8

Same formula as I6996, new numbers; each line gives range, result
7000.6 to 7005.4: 12.7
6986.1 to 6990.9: 12.9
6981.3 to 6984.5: 13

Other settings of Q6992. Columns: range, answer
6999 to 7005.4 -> 12.8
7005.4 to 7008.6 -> 12.9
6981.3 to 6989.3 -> 13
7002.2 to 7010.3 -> 12.9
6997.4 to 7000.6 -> 12.6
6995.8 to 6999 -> 12.7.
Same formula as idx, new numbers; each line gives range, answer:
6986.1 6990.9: 13.1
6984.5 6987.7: 13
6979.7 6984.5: 13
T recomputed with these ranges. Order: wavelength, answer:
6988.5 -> 13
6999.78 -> 12.6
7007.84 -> 12.9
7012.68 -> 12.7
